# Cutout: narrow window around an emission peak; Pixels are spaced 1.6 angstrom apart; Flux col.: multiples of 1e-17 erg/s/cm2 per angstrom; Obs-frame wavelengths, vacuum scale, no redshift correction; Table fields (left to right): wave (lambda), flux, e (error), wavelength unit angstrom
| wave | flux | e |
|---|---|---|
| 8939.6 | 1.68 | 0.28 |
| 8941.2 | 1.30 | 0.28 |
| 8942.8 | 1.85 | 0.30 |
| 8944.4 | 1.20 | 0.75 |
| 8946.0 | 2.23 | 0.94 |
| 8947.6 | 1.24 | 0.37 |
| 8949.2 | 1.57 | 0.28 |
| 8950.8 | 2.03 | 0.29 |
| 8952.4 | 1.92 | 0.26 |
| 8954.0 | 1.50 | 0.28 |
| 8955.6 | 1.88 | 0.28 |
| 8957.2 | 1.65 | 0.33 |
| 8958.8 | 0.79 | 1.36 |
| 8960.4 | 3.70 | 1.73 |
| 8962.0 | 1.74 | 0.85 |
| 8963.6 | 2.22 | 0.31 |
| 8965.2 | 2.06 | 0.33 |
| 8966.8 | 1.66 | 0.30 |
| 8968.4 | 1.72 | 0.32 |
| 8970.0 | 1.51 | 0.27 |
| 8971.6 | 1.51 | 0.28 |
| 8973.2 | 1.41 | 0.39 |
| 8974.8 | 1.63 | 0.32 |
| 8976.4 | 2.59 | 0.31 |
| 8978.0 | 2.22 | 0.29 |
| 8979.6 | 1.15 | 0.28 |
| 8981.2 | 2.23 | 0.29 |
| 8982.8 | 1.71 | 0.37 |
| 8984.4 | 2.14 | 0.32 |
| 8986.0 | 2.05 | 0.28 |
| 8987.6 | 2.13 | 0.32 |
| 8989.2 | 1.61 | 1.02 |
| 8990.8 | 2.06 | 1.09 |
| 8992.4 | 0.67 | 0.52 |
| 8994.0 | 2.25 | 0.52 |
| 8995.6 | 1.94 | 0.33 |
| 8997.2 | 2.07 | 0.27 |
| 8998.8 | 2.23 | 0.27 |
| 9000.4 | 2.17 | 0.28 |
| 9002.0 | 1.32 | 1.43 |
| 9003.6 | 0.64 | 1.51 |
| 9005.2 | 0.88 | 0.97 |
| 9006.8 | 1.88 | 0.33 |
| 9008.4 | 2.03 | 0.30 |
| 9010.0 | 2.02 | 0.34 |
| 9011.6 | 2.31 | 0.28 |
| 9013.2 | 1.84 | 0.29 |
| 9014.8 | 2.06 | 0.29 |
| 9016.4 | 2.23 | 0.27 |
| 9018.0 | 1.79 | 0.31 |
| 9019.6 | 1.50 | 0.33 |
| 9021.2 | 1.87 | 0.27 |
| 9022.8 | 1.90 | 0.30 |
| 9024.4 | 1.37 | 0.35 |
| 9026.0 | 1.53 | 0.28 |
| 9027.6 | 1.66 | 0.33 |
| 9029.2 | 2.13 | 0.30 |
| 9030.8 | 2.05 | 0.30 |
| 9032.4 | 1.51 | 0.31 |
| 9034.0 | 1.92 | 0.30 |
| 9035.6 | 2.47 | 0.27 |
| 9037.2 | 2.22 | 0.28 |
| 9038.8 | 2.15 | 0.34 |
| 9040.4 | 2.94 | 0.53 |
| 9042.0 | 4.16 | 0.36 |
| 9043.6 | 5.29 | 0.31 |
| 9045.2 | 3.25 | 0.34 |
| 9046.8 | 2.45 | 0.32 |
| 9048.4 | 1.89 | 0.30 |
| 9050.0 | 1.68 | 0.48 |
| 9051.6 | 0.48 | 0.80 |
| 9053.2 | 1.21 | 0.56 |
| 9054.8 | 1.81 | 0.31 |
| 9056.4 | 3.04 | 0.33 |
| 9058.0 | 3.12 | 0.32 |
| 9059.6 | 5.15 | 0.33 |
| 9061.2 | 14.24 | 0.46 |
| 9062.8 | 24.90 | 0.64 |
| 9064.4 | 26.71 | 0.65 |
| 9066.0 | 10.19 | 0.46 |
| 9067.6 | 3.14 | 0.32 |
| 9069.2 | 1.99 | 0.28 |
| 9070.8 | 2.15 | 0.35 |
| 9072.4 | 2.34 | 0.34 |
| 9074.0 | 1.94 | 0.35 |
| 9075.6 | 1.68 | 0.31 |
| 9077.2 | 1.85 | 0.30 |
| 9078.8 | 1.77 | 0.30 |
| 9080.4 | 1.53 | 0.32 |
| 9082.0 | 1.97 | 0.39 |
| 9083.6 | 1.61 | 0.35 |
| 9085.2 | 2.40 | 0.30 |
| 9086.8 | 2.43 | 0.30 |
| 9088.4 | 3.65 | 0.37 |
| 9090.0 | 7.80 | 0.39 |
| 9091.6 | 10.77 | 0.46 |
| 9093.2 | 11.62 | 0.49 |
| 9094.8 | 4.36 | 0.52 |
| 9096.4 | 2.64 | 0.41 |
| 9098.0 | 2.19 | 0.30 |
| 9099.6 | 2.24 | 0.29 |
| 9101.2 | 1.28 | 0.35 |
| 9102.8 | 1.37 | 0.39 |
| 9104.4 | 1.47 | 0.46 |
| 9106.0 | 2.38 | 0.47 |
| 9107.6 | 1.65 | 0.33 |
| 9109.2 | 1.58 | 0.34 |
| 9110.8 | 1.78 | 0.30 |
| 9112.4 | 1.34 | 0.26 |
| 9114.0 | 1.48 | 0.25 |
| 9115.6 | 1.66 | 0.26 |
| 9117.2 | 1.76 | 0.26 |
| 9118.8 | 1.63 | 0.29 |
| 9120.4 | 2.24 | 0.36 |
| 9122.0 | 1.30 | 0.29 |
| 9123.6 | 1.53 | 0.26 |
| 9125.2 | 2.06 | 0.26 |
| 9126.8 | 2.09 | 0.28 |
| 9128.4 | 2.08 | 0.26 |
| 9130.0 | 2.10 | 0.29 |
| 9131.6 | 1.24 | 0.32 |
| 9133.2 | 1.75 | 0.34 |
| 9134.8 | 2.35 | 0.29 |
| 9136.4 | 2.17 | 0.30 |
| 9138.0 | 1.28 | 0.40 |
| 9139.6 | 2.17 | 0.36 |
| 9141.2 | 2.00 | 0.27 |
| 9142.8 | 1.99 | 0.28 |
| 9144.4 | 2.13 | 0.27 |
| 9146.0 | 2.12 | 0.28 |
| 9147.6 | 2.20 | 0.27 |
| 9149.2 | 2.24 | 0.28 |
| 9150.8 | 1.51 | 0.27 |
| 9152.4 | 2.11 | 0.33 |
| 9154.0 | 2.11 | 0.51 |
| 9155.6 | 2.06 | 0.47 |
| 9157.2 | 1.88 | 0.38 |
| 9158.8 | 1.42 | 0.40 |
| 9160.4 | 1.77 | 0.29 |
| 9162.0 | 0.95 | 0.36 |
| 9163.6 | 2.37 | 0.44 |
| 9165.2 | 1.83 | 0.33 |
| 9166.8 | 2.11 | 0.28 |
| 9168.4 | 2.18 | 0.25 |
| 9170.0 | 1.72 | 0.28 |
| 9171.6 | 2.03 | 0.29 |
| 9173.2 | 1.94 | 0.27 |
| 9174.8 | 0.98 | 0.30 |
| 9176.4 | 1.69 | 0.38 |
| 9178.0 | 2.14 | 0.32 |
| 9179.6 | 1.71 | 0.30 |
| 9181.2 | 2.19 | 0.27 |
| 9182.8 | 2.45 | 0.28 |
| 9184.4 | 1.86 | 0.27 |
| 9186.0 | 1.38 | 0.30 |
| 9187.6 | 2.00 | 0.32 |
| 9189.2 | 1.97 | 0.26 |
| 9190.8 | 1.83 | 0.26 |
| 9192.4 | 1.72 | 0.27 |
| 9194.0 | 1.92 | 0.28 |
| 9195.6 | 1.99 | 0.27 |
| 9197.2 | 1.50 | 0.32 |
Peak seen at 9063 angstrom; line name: H-alpha 6563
